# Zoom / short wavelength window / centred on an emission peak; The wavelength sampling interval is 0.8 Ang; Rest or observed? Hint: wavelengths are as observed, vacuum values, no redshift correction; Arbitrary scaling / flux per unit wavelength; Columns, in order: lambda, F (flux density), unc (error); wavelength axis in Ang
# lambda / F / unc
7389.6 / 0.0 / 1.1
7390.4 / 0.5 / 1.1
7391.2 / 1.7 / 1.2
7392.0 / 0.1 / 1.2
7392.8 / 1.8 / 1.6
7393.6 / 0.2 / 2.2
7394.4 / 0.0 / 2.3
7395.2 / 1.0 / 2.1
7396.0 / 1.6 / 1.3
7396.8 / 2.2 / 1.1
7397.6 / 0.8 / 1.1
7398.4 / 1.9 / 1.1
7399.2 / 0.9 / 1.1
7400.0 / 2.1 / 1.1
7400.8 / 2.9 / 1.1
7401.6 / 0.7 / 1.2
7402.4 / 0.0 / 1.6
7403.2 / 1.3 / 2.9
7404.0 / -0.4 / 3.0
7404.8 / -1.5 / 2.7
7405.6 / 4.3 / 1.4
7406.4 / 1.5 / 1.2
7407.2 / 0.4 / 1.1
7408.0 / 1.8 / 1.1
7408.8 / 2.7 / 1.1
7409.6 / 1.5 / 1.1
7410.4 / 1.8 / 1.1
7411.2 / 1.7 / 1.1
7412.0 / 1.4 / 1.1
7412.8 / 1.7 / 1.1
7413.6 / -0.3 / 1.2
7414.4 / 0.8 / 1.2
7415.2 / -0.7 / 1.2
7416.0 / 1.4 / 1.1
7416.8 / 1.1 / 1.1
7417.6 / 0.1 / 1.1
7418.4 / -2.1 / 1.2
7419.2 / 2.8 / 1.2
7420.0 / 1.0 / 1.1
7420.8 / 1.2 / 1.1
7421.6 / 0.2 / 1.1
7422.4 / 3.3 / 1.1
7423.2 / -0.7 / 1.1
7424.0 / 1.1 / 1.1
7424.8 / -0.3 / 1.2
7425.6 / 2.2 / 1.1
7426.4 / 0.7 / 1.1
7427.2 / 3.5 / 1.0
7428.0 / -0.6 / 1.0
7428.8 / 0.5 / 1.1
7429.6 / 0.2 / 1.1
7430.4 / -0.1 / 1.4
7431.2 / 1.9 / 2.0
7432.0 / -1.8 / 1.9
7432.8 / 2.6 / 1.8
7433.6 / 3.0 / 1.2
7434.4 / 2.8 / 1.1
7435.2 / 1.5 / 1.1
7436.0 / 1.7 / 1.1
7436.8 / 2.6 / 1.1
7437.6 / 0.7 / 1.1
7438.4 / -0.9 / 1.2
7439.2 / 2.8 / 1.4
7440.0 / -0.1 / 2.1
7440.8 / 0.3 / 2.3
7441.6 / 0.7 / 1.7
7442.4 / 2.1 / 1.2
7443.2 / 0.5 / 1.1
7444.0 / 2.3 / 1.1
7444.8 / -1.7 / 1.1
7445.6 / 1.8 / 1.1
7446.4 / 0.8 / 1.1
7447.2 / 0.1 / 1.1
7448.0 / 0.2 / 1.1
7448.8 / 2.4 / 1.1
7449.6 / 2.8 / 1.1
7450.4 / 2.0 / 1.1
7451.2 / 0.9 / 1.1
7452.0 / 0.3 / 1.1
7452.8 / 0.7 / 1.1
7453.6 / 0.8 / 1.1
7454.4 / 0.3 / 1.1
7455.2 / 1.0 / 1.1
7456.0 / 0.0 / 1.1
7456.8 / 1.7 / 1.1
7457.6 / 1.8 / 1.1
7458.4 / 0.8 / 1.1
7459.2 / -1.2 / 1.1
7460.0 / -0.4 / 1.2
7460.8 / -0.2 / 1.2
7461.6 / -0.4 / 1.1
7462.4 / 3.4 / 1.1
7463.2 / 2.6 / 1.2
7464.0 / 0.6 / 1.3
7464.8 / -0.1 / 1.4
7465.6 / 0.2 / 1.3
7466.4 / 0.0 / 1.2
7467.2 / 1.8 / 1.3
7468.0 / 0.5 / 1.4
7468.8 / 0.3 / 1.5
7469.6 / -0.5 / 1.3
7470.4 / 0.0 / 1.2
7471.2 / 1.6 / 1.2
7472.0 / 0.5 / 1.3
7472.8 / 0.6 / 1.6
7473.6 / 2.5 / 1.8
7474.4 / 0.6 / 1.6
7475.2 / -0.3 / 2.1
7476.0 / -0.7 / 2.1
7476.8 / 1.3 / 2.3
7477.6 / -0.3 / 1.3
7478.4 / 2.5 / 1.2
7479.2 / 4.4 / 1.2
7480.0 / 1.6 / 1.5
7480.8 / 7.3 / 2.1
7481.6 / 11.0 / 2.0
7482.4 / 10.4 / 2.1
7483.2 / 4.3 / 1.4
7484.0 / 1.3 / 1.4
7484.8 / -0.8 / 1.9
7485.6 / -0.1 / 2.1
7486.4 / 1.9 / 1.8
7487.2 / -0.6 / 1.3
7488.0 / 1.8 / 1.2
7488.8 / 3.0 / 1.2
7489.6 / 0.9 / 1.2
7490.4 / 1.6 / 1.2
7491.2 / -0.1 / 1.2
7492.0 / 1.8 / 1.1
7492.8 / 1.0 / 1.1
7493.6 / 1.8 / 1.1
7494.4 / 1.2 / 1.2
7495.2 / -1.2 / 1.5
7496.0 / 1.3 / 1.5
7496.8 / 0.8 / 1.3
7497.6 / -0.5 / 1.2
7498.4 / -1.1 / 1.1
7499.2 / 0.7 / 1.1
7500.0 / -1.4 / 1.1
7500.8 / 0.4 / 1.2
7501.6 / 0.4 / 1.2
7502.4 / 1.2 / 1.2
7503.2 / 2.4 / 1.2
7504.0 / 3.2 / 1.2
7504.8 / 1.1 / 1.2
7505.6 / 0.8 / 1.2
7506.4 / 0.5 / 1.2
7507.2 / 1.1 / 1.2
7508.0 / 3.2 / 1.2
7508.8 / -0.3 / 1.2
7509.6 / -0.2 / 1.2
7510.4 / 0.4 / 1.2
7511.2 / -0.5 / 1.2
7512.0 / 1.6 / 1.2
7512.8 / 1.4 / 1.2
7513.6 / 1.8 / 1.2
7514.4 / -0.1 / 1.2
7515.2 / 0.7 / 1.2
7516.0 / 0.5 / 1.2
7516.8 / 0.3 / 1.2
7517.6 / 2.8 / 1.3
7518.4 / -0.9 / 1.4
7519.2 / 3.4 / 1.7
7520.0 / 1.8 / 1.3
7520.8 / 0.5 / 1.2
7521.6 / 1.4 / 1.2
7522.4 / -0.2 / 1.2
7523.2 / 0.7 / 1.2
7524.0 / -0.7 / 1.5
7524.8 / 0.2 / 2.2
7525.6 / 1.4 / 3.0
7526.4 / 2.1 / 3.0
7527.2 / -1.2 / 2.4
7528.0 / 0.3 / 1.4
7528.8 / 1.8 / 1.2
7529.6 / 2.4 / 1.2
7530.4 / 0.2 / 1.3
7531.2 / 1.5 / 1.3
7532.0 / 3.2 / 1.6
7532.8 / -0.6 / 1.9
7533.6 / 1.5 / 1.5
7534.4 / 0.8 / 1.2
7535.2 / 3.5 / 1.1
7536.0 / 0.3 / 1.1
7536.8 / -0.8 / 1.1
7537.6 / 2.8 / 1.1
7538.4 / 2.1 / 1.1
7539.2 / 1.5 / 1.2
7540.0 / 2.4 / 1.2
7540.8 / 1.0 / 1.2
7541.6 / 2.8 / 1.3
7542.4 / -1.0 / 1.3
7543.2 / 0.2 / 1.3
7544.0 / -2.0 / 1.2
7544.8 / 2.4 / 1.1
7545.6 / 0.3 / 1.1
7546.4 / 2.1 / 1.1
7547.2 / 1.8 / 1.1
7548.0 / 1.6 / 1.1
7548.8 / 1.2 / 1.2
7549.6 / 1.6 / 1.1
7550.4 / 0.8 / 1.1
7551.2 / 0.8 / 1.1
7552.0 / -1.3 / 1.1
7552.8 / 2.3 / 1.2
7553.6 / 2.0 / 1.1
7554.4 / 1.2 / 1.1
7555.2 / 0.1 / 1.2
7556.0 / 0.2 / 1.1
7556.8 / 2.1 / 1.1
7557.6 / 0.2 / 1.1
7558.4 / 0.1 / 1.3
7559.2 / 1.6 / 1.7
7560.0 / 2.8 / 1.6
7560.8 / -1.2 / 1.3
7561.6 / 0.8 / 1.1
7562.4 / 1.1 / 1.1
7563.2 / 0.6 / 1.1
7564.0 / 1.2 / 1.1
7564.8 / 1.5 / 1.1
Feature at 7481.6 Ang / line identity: H-alpha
